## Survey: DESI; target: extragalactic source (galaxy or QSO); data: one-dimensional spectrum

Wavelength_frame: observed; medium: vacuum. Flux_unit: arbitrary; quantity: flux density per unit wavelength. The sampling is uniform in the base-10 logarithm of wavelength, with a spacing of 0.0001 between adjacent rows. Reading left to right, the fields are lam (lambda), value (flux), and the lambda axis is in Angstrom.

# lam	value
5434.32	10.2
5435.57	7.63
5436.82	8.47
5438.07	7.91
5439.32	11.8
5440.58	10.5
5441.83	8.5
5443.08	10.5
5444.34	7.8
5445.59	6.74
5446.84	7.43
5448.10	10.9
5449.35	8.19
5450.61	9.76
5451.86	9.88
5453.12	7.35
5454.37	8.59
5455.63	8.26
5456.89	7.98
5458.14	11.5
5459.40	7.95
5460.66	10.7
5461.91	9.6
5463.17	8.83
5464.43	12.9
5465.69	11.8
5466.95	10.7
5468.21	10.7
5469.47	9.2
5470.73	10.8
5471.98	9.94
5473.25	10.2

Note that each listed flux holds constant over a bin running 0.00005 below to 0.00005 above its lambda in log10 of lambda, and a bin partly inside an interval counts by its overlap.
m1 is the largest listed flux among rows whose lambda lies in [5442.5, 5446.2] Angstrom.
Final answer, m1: 10.5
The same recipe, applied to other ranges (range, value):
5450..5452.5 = 9.88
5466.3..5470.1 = 10.7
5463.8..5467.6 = 12.9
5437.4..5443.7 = 11.8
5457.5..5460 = 11.5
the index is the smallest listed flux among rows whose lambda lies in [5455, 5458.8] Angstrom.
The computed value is 7.98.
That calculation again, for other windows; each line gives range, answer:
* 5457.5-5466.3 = 7.95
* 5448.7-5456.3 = 7.35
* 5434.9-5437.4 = 7.63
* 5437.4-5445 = 7.8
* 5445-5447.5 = 6.74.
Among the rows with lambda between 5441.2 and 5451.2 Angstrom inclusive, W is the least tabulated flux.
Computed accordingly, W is 6.74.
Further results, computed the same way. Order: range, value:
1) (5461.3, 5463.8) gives 8.83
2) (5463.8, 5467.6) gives 10.7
